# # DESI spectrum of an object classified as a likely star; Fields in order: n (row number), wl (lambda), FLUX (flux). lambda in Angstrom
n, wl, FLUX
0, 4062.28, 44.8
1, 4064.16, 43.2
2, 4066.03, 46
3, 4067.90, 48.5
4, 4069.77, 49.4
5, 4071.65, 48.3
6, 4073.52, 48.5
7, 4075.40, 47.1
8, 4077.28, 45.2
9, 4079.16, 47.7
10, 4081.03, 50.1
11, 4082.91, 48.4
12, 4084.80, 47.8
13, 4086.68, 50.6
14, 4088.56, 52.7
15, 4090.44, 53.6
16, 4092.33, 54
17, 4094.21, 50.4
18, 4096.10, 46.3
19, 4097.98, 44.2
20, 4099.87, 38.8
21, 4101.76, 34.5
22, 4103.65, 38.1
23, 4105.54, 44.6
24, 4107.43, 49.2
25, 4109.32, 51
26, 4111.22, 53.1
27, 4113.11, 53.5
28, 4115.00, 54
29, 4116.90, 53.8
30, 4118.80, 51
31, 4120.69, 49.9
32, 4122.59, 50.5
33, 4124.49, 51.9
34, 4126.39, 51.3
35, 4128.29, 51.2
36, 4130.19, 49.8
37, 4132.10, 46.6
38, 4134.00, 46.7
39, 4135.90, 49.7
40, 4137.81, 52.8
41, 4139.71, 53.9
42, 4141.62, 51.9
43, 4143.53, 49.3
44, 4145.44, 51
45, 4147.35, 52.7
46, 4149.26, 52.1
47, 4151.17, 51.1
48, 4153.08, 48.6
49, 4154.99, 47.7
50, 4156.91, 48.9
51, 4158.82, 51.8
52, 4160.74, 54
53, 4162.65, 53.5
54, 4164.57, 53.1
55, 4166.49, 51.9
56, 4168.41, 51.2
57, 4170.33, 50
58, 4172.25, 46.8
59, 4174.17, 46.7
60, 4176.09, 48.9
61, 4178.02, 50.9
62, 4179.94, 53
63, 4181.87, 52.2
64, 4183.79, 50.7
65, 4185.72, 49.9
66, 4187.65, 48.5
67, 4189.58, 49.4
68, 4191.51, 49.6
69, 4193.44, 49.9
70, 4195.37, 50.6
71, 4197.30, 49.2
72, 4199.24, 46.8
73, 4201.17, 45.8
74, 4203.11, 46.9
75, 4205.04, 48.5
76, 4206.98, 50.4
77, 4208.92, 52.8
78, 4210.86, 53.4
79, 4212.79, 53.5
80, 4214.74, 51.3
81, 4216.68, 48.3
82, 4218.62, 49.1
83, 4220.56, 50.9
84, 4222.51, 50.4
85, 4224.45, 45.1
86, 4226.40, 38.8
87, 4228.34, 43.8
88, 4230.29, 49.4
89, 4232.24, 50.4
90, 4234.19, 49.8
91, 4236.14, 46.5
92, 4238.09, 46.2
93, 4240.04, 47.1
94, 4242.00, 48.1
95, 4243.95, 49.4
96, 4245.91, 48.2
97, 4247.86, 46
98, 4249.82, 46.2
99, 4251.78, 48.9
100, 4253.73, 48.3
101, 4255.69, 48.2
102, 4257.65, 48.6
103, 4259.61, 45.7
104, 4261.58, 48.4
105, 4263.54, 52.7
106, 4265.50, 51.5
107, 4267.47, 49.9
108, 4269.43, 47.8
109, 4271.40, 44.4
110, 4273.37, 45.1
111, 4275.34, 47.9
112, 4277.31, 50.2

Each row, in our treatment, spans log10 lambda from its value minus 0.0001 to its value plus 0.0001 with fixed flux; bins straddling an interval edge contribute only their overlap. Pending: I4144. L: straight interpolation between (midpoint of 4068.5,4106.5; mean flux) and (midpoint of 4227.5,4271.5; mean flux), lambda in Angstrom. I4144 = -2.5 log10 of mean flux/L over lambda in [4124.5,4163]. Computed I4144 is -0.07 mag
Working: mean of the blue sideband 47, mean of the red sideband 48.1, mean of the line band 50.7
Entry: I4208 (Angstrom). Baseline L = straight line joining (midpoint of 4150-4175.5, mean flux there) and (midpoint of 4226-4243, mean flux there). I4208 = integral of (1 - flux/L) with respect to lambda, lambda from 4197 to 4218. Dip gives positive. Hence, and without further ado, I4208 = -0.6 Angstrom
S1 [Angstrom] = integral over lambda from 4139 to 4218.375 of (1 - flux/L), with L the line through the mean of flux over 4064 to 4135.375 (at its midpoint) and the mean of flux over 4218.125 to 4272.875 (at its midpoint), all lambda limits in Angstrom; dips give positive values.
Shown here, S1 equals -3.69 Angstrom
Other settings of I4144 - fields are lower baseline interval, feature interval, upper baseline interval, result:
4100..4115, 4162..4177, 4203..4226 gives -0.04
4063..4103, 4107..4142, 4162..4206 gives -0.06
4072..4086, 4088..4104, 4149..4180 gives 0.06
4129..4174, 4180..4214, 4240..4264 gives -0.01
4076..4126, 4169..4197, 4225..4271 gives -0.04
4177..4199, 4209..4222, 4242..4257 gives -0.04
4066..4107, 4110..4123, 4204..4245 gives -0.11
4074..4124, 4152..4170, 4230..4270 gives -0.06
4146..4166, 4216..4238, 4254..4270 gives 0.05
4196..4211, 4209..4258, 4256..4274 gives 0.01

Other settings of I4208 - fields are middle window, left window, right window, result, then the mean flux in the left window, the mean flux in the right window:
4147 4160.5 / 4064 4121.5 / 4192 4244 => -0.6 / 48.3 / 48.6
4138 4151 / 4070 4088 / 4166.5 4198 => -0.7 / 48.3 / 49.9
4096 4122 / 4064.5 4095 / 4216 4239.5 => 0.8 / 49.2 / 47.4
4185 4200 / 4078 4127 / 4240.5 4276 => -0.3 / 48.9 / 48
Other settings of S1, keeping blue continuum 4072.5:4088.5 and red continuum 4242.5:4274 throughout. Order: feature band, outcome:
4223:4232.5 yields 0.6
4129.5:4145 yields -0.6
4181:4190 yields -0.4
